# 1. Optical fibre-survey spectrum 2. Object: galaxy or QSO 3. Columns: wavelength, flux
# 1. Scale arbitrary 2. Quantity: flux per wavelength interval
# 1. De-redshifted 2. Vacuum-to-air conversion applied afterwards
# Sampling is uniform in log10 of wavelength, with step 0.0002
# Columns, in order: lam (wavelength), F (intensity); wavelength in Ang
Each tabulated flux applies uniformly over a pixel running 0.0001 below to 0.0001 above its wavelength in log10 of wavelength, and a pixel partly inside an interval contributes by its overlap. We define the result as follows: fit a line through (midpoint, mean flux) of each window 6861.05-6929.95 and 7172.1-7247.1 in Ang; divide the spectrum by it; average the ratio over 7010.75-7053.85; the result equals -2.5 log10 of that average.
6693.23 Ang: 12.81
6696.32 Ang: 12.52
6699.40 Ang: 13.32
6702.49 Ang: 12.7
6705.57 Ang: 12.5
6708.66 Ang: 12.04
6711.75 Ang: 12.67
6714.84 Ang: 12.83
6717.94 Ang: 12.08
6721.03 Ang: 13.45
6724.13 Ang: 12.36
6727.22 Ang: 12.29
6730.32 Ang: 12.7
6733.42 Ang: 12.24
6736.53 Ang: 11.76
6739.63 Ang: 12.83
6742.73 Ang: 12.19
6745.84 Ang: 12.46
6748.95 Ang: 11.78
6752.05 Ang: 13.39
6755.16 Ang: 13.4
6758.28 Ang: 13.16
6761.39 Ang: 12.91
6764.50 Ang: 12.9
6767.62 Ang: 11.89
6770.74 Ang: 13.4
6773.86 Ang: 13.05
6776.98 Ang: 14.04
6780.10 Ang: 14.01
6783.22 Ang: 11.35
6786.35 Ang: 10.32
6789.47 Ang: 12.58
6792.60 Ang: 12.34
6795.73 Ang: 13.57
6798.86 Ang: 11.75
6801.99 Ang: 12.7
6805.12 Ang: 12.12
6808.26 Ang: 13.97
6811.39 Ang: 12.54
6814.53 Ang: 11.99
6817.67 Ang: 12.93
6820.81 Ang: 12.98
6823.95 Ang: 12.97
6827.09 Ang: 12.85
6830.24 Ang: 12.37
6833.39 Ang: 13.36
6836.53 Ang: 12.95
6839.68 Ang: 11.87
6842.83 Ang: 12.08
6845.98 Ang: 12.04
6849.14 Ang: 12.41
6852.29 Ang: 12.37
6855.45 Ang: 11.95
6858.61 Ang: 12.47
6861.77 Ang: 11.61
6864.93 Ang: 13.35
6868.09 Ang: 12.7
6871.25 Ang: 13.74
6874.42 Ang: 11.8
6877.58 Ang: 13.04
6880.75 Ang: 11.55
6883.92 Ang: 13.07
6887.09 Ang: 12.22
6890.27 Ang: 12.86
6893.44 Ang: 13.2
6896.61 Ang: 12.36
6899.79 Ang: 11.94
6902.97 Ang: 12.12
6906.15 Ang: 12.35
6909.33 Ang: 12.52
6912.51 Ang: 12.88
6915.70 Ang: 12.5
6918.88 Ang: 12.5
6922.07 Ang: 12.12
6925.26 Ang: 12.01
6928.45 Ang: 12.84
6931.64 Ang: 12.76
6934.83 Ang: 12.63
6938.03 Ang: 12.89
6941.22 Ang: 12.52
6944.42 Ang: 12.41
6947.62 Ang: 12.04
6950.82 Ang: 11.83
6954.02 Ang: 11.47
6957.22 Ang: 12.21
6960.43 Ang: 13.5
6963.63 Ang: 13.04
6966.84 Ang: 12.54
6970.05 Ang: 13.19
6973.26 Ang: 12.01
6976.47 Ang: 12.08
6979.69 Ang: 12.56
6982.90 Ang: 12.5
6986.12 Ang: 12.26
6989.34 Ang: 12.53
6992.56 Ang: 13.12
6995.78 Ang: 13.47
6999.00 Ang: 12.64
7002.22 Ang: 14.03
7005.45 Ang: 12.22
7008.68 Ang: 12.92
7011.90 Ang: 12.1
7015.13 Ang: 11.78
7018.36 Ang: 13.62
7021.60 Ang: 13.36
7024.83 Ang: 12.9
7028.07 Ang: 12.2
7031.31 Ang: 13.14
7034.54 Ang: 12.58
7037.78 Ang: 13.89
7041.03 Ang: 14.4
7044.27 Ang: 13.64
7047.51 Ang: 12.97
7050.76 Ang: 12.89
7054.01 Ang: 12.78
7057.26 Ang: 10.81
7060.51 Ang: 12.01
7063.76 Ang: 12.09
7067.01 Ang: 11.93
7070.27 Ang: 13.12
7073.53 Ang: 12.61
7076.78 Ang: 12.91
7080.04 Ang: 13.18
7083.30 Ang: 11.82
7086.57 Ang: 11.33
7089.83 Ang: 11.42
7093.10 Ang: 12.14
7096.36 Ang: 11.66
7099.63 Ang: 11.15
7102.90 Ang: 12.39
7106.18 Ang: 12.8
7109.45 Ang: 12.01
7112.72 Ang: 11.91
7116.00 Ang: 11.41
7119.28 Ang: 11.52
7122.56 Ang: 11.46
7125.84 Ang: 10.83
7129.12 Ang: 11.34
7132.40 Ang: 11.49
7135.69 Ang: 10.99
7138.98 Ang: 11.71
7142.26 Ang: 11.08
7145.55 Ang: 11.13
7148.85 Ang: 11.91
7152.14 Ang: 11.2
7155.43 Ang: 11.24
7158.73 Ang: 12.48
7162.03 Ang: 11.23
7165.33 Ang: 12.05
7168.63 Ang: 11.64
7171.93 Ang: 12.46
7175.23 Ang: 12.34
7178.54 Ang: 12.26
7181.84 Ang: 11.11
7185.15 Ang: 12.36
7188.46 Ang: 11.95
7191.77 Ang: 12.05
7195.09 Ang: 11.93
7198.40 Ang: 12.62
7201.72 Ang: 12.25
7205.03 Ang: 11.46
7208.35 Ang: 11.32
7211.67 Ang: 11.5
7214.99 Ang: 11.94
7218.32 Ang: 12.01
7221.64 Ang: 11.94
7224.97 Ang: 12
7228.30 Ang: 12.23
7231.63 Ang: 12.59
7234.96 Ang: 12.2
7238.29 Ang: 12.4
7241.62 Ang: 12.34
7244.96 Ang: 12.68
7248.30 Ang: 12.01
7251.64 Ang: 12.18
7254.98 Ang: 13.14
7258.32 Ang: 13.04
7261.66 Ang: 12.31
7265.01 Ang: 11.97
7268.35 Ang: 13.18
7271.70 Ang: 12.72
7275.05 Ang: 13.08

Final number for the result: -0.06 mag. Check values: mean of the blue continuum 12.5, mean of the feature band 13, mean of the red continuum 12.1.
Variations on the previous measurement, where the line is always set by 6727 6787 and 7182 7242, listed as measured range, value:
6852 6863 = 0.04 mag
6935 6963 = 0.00 mag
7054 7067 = 0.04 mag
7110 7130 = 0.07 mag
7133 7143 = 0.08 mag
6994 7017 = -0.04 mag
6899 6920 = 0.00 mag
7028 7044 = -0.09 mag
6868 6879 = -0.03 mag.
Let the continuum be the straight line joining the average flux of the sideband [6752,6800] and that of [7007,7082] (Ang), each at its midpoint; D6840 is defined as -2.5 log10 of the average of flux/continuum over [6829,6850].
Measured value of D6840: 0.03 mag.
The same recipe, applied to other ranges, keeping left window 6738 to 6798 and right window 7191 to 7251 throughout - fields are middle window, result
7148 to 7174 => 0.03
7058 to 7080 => -0.01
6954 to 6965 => -0.02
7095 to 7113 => 0.02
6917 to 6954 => 0.01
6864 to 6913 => 0.00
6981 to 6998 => -0.03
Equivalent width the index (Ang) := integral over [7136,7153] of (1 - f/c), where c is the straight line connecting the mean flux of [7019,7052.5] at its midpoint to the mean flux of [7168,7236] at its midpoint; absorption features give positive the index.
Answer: 1.4 Ang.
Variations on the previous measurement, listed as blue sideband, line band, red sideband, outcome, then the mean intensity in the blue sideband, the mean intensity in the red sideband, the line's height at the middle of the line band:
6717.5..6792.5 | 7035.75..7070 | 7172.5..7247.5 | -1.4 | 12.6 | 12.1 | 12.3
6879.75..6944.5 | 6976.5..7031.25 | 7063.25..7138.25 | -2.5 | 12.5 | 11.9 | 12.2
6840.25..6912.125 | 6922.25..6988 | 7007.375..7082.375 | 0.7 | 12.4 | 12.8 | 12.6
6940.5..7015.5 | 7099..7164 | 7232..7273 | 5.0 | 12.6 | 12.5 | 12.5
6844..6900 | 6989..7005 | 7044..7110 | -1.0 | 12.5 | 12.2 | 12.3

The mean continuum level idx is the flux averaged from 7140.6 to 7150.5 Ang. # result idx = 11.4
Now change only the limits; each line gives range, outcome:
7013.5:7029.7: 12.8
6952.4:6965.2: 12.6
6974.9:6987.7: 12.3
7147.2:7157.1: 11.5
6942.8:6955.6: 11.9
